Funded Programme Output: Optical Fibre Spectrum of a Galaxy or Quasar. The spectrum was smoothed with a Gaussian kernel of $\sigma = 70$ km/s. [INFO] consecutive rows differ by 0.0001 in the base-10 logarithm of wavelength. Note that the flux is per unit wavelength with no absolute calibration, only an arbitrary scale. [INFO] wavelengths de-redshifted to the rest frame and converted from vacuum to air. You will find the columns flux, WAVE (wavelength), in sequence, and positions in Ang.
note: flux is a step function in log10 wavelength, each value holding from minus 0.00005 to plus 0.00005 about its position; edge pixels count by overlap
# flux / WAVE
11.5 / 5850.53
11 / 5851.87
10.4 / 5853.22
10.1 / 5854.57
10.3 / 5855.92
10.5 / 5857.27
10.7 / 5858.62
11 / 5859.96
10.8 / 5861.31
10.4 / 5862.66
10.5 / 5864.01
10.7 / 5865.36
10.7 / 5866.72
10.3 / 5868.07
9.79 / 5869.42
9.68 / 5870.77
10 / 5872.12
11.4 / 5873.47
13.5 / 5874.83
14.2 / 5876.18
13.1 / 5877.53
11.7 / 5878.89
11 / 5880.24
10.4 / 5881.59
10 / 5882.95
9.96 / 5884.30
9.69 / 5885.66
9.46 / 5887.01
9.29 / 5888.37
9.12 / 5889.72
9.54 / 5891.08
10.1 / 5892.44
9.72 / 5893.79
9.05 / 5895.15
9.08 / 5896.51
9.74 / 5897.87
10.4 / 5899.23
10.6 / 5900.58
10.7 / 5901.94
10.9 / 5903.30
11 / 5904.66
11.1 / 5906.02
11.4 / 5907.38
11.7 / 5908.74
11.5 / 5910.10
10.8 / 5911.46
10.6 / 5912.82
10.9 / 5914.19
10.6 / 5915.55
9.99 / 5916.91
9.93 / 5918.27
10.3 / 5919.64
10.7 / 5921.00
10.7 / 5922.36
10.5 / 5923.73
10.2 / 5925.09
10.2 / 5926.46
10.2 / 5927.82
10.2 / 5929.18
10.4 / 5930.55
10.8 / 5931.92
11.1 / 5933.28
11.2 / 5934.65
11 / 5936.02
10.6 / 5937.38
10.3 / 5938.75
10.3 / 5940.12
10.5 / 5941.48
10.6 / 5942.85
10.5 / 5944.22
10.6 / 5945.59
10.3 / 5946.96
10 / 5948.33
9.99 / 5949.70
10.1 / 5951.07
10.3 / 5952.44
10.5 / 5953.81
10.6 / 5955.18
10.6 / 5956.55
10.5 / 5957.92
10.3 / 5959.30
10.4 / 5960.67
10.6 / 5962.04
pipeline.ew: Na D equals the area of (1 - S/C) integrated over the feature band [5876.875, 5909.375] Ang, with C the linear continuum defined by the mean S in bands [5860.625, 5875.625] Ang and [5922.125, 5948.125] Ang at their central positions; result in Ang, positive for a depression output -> 0.9 Ang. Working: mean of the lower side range 10.7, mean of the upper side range 10.5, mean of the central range 10.4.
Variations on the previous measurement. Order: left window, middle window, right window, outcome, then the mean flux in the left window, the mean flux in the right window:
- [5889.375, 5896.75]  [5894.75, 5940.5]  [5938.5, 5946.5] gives -2.8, 9.46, 10.5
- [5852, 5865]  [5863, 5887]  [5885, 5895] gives -2.2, 10.5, 9.54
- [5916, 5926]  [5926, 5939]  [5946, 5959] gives -0.4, 10.3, 10.3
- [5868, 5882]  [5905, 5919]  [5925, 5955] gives 0.0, 11.4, 10.5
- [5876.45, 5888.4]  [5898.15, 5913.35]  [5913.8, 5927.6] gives -0.6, 10.7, 10.4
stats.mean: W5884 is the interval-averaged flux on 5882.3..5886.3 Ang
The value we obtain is 9.88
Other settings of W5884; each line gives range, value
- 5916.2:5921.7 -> 10.2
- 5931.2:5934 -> 10.9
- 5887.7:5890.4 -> 9.22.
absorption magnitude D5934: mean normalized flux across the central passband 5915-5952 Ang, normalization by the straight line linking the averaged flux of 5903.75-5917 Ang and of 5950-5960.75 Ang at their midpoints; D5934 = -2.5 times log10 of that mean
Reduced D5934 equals 0.03 mag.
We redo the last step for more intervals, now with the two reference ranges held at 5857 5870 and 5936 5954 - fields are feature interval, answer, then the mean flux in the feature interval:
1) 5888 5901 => 0.089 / 9.66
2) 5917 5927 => 0.009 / 10.3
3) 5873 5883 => -0.147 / 12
